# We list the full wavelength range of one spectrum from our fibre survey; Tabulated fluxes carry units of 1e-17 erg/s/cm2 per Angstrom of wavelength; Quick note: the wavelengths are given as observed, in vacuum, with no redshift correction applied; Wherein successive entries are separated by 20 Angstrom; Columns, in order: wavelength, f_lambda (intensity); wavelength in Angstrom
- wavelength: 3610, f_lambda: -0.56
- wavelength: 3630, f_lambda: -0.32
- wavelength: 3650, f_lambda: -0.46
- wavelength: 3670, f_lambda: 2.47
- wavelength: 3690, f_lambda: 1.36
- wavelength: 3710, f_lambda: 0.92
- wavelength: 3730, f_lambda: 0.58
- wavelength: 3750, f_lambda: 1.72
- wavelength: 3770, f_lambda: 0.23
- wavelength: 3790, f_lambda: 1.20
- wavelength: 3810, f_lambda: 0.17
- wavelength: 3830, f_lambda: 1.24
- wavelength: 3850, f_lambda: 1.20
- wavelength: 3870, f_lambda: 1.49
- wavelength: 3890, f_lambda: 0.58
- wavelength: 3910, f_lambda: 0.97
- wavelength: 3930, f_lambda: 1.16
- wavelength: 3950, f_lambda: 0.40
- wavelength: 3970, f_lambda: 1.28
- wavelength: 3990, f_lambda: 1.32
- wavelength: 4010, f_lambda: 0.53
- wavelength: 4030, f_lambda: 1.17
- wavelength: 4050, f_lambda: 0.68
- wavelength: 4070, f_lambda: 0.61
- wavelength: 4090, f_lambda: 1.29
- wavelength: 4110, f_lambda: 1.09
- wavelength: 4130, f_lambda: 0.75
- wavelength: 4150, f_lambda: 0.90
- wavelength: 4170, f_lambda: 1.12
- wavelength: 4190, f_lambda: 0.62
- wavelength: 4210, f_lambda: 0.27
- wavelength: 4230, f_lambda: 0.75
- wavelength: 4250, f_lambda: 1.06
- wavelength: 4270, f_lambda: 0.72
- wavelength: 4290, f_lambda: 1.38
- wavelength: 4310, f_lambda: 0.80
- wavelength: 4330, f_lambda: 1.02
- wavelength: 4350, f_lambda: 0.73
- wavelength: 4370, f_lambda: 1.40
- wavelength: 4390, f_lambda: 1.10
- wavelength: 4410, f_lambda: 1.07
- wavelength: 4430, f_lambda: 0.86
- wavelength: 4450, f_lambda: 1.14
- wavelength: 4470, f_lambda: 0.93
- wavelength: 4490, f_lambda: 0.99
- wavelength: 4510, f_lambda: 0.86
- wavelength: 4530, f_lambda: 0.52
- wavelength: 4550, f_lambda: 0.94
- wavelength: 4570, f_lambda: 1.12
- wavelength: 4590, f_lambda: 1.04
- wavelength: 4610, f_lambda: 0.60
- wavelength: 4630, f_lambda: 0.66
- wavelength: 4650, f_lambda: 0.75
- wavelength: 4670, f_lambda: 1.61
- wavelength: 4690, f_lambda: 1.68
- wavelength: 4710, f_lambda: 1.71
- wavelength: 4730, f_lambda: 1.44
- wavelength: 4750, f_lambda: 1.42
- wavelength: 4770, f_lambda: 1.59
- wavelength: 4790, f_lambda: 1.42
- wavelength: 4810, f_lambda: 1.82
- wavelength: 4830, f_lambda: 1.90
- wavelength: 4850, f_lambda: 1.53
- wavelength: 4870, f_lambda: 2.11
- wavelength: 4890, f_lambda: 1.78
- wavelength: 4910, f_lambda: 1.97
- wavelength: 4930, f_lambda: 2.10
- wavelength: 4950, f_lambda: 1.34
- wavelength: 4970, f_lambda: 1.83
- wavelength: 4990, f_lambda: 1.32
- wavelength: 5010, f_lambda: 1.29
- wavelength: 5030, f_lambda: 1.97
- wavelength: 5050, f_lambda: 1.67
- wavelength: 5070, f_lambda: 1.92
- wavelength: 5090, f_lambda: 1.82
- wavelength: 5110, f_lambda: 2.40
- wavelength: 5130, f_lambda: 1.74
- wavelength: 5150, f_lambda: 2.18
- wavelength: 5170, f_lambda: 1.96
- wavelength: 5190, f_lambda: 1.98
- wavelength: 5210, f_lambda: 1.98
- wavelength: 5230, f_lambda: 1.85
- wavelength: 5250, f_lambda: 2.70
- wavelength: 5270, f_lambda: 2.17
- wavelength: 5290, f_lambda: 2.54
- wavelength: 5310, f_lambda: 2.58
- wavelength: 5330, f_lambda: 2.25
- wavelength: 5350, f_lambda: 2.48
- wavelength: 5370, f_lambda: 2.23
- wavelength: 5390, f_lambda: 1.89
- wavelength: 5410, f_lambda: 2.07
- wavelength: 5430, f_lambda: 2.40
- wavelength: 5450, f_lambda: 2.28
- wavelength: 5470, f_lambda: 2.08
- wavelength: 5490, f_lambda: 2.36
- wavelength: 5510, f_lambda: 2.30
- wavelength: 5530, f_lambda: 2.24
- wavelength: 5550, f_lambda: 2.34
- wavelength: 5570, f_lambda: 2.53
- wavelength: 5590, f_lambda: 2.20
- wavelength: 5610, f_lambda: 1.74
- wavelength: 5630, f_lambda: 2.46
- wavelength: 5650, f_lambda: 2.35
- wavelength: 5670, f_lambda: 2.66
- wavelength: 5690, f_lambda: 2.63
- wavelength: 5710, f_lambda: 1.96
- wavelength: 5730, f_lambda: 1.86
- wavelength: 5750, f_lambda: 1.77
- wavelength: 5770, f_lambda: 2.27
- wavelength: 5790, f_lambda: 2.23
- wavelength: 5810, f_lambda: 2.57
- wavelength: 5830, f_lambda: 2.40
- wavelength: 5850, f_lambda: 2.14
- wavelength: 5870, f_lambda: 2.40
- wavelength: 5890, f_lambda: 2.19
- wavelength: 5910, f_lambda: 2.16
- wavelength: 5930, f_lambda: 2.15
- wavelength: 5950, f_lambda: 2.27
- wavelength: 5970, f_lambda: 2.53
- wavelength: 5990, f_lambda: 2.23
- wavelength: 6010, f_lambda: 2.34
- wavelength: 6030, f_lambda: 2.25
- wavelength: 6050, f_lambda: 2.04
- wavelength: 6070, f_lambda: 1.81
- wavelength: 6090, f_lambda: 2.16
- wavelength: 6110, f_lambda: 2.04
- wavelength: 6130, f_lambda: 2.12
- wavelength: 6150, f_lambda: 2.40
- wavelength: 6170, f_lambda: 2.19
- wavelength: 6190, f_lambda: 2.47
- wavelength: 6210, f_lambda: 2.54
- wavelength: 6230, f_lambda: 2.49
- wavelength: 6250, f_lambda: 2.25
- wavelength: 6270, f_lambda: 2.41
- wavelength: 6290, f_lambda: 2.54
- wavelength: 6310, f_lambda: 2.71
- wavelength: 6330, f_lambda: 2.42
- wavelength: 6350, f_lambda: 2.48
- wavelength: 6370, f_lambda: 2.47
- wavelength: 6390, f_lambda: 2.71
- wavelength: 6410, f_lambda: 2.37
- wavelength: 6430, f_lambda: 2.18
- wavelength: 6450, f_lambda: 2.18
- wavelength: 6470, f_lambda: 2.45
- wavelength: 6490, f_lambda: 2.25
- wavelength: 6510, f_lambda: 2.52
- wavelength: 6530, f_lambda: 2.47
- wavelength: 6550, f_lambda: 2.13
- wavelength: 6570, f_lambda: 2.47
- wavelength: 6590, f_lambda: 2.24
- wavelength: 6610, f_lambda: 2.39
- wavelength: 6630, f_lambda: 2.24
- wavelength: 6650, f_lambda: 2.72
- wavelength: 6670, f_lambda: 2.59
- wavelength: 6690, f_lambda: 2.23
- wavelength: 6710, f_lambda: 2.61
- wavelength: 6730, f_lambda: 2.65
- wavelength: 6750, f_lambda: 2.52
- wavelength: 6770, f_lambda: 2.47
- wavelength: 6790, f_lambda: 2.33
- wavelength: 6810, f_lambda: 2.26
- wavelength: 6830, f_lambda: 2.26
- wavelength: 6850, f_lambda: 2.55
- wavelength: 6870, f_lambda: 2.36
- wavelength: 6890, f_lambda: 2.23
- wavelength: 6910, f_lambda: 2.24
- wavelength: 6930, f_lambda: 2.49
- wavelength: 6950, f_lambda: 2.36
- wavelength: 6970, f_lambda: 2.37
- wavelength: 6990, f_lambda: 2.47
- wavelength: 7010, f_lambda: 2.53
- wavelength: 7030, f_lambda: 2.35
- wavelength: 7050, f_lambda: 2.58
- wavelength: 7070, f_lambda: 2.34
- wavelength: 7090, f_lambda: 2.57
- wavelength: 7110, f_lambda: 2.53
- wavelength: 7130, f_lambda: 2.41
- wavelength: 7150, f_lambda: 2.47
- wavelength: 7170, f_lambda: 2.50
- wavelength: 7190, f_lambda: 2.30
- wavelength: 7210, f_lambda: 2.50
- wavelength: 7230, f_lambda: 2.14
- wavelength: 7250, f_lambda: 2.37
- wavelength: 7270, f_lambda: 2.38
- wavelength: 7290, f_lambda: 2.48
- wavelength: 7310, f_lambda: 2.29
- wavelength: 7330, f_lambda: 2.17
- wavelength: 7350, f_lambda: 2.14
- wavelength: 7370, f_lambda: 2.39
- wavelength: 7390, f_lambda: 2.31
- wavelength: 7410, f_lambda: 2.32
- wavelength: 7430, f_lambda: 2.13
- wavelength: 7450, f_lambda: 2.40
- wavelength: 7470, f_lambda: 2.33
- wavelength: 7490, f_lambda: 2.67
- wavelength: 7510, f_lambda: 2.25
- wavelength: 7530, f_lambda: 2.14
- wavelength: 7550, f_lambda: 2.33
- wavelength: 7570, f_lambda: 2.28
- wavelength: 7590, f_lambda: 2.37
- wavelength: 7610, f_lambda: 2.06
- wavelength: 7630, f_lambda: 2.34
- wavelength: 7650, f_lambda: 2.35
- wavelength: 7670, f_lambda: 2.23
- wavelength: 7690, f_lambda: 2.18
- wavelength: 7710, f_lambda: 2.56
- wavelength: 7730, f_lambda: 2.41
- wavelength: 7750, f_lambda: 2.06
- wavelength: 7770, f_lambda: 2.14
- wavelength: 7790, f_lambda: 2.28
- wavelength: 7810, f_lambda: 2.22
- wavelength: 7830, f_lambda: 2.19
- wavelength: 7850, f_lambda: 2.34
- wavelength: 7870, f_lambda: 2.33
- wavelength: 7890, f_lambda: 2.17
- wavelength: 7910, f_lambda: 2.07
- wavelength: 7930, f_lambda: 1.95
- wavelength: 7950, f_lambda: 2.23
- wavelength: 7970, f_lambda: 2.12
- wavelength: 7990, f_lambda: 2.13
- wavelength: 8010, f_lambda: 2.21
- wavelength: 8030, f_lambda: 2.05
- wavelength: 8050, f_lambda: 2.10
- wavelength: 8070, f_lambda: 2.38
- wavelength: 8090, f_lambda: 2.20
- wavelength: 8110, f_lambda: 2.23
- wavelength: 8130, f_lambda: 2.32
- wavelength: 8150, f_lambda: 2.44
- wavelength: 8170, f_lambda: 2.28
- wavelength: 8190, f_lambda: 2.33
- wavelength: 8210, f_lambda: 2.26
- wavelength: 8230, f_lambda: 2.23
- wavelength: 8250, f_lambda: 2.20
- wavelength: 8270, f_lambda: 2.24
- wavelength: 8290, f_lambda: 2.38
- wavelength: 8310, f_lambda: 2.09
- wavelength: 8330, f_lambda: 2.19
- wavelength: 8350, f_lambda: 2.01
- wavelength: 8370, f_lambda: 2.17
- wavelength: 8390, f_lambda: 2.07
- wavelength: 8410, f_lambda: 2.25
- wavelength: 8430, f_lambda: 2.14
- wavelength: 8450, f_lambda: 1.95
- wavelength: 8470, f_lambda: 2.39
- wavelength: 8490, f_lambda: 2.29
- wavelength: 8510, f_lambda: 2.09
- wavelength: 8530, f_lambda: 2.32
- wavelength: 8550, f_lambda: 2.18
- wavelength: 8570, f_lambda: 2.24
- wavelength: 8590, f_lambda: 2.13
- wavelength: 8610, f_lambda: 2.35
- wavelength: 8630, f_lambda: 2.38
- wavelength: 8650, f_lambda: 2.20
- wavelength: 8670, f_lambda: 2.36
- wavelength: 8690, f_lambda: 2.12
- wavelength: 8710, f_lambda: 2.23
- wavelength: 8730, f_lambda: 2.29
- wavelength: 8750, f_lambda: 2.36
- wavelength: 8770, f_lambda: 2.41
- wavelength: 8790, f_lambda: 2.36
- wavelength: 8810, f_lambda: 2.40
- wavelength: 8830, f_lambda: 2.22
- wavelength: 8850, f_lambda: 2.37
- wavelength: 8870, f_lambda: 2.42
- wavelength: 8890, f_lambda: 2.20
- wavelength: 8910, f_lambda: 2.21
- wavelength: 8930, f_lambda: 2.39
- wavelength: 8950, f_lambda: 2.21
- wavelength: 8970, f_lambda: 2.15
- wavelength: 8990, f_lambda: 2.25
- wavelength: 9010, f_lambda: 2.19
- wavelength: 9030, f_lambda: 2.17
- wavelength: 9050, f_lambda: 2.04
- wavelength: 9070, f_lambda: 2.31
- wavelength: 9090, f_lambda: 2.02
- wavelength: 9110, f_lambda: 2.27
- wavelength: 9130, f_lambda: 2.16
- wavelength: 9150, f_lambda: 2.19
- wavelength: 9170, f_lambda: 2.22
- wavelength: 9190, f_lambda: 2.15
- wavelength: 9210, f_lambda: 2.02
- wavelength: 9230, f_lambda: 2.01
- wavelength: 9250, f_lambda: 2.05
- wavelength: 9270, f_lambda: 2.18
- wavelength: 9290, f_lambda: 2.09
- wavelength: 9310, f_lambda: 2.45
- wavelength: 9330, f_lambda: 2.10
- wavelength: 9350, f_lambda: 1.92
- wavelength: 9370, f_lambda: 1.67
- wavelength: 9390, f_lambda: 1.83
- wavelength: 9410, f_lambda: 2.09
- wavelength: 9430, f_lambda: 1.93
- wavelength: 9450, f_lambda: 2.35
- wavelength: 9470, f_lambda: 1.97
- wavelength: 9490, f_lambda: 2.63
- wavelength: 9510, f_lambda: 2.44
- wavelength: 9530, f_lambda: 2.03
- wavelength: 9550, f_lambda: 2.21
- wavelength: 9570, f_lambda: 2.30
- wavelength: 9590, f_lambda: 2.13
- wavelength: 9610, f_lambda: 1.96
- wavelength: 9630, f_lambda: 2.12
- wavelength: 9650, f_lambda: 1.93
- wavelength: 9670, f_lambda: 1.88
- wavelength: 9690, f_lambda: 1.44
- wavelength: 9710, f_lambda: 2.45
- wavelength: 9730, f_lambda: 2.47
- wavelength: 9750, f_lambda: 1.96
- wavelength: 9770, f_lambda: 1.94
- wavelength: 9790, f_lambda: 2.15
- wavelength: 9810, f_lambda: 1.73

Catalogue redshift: 0.17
